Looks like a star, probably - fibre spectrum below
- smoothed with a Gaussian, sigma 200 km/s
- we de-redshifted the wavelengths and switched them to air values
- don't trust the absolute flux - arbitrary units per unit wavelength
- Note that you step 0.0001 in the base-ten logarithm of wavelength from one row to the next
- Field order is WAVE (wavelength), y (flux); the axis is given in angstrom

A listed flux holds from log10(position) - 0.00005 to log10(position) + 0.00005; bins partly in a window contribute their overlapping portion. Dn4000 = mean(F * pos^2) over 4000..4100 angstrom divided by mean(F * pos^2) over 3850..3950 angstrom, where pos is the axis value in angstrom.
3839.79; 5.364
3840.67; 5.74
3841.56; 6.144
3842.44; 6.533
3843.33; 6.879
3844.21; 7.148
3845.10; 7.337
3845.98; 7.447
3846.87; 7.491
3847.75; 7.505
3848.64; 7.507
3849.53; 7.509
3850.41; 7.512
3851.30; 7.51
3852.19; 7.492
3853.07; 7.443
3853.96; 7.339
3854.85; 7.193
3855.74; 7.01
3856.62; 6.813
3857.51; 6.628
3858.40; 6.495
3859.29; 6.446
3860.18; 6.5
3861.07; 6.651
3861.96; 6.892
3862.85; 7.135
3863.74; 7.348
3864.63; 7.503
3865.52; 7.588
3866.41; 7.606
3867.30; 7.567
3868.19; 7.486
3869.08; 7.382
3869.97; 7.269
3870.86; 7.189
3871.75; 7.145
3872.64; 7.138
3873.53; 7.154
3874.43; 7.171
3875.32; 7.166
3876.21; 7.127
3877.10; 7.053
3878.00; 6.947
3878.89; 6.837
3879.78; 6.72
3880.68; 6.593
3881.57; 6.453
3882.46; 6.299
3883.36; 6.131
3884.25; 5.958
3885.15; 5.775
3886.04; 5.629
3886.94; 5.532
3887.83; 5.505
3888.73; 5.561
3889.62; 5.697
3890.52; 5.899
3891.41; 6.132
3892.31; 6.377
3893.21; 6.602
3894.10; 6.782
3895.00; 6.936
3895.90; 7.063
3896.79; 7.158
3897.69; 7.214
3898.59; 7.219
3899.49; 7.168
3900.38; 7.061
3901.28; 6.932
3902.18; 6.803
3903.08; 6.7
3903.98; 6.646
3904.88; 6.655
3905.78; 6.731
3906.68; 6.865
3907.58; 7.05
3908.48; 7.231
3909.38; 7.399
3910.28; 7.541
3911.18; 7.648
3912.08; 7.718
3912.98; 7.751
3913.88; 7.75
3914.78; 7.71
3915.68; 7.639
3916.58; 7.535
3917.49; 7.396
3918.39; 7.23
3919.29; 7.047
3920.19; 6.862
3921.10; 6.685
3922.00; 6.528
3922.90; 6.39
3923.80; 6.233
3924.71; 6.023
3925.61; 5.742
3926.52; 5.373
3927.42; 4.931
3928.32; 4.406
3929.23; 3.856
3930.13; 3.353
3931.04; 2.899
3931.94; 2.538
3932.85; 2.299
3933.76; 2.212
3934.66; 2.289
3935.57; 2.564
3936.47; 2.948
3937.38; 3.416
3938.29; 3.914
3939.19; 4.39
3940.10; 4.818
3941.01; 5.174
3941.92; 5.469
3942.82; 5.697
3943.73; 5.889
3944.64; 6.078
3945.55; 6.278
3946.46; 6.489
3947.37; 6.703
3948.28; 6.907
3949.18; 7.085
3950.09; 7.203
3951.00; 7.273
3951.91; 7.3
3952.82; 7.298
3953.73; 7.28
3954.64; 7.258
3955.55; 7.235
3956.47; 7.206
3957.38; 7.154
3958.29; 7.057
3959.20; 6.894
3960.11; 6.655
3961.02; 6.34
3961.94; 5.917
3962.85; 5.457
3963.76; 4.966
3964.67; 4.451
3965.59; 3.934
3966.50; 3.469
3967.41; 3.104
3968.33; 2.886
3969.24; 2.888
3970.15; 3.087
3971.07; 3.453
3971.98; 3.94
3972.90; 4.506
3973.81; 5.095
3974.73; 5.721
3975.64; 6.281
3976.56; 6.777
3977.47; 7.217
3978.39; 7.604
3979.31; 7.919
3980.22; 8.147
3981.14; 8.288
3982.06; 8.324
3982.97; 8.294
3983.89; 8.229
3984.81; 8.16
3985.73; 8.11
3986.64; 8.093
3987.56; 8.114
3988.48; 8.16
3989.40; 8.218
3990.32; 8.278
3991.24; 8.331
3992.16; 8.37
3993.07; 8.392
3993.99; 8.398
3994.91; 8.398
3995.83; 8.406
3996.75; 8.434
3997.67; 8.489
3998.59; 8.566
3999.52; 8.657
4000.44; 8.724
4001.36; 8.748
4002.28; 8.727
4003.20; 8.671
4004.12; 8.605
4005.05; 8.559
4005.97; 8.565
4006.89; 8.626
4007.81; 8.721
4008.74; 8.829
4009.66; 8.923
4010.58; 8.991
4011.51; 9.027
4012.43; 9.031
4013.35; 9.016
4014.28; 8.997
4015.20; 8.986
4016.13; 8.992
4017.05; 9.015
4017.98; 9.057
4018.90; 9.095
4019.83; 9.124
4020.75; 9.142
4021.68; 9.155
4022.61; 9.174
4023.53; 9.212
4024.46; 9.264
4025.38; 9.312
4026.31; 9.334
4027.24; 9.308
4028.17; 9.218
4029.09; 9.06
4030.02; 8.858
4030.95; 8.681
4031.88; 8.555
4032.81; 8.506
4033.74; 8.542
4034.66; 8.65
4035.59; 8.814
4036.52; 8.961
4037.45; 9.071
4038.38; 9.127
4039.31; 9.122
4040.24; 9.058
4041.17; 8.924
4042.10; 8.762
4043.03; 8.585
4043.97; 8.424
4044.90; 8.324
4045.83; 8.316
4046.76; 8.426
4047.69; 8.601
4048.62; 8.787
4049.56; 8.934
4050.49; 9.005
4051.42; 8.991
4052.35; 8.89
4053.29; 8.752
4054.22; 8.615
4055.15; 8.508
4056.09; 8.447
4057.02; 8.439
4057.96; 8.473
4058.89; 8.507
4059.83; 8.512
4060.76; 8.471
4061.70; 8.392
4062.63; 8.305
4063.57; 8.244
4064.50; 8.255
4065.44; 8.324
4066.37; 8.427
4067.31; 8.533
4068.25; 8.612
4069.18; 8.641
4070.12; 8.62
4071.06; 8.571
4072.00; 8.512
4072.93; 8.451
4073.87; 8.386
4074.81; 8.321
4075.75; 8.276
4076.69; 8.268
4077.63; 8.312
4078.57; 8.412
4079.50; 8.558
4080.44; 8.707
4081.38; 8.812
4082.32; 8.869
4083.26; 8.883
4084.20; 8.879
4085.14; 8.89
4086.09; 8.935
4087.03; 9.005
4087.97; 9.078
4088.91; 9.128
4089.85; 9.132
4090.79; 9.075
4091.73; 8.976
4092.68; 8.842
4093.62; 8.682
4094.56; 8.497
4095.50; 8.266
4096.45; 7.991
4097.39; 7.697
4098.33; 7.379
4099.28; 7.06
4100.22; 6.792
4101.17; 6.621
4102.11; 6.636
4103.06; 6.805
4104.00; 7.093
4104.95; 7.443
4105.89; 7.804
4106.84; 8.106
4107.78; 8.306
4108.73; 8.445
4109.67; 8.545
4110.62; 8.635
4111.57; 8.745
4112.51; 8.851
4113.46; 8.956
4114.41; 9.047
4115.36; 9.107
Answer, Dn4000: 1.5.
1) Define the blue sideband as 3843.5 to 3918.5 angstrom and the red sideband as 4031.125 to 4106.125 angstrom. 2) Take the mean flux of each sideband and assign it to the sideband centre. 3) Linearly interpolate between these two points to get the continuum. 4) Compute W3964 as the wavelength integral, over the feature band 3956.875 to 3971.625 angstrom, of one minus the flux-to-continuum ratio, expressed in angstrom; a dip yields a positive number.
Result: 5.35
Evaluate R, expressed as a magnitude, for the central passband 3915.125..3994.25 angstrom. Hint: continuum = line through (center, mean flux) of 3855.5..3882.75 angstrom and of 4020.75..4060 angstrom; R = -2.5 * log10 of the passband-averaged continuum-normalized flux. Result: 0.30 mag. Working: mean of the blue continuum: 7.02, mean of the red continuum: 8.82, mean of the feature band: 6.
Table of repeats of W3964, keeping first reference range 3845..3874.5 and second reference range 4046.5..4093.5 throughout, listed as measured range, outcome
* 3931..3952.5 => 7.8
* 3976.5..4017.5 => -1.6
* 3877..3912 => 3.8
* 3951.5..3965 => 2.2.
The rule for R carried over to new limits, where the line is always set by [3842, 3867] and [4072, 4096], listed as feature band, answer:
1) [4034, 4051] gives -0.04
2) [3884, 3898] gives 0.19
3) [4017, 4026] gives -0.11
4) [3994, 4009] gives -0.06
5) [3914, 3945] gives 0.43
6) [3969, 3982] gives 0.33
